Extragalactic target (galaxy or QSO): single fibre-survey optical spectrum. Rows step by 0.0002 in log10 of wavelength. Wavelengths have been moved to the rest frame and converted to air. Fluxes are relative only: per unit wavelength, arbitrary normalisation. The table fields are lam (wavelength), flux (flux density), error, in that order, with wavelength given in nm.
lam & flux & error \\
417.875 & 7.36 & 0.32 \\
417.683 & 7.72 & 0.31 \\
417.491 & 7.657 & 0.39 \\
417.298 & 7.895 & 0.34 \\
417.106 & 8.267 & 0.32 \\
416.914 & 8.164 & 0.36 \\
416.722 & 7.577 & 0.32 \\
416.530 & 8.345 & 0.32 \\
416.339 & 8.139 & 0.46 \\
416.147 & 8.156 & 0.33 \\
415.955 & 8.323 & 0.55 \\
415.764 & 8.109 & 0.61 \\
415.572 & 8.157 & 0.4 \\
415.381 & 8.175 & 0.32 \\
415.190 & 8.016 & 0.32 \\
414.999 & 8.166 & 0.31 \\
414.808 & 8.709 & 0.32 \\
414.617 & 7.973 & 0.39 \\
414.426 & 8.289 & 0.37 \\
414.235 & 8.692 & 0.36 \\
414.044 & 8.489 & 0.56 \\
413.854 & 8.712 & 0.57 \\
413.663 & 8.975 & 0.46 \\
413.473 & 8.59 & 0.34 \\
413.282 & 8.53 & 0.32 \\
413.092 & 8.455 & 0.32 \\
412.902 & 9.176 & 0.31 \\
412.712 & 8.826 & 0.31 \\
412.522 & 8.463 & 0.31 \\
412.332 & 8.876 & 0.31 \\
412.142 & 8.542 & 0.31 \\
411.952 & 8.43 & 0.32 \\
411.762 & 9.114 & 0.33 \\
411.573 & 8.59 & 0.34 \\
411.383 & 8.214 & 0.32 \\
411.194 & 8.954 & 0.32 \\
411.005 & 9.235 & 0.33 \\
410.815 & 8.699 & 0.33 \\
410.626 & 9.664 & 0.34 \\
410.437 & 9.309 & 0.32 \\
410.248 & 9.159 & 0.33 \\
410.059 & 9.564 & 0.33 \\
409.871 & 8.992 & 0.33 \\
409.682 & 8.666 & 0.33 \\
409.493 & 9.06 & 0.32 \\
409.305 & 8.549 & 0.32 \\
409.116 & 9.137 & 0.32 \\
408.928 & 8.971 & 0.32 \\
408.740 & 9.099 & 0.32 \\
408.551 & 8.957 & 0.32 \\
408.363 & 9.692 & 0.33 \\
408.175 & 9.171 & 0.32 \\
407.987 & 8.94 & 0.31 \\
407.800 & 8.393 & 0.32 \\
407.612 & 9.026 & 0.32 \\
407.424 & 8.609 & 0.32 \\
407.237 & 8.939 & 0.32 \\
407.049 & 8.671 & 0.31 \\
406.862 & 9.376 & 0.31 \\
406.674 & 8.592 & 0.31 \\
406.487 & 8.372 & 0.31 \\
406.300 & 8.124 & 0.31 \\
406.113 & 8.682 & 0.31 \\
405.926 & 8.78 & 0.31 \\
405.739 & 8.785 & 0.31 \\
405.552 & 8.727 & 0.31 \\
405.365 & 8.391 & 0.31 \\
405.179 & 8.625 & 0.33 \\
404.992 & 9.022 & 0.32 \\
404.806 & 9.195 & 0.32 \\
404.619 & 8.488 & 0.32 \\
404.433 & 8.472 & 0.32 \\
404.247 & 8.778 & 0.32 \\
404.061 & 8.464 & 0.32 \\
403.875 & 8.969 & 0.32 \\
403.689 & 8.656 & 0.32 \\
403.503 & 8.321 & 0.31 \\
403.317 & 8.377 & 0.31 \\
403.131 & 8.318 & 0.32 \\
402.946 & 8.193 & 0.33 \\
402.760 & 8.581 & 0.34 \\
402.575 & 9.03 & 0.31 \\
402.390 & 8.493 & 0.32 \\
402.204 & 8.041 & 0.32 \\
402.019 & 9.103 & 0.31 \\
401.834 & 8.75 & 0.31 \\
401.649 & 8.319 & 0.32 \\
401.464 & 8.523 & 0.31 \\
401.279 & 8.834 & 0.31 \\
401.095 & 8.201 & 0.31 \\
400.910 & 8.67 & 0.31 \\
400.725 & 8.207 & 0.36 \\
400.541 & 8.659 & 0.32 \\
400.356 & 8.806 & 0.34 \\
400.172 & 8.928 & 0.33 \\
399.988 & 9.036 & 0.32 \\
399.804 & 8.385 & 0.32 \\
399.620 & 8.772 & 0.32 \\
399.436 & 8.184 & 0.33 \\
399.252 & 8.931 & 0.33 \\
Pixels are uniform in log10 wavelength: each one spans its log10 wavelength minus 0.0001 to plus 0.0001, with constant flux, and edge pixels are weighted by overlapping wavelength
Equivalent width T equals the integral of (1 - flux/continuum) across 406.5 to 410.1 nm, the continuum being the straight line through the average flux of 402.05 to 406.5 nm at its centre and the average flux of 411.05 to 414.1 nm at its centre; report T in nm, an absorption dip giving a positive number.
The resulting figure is -0.13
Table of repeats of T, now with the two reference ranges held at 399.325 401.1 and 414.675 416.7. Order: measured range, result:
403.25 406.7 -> -0.058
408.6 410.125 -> -0.114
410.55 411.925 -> -0.094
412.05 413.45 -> -0.069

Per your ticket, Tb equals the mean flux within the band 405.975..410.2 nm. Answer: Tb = 8.89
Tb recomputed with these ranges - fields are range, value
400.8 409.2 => 8.71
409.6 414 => 8.85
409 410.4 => 9.03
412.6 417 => 8.38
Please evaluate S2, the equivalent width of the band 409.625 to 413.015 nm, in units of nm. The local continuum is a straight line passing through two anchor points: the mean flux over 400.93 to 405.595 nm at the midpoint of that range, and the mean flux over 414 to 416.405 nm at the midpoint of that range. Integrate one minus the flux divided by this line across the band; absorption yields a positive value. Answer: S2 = -0.22 nm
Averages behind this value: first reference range 8.6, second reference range 8.26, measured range 8.92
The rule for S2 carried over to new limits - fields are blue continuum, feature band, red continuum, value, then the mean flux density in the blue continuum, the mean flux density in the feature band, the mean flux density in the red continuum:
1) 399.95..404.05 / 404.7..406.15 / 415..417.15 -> -0.052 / 8.58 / 8.77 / 8.13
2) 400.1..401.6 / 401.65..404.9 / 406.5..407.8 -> 0.029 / 8.59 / 8.59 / 8.8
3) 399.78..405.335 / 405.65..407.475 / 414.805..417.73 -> -0.050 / 8.62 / 8.7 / 8.09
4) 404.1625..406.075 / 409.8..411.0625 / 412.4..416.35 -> -0.099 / 8.72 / 9.24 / 8.44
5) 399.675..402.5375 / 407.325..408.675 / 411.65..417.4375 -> -0.074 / 8.61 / 8.97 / 8.4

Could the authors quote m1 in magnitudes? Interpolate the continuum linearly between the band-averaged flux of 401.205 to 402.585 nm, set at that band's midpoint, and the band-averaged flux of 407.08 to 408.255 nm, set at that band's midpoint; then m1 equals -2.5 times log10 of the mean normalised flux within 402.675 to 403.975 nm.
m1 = 0.02 mag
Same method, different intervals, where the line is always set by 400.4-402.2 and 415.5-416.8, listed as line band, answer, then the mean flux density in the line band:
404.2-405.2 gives -0.04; 8.77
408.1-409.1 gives -0.10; 9.17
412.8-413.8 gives -0.07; 8.74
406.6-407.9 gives -0.05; 8.81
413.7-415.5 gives -0.03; 8.38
